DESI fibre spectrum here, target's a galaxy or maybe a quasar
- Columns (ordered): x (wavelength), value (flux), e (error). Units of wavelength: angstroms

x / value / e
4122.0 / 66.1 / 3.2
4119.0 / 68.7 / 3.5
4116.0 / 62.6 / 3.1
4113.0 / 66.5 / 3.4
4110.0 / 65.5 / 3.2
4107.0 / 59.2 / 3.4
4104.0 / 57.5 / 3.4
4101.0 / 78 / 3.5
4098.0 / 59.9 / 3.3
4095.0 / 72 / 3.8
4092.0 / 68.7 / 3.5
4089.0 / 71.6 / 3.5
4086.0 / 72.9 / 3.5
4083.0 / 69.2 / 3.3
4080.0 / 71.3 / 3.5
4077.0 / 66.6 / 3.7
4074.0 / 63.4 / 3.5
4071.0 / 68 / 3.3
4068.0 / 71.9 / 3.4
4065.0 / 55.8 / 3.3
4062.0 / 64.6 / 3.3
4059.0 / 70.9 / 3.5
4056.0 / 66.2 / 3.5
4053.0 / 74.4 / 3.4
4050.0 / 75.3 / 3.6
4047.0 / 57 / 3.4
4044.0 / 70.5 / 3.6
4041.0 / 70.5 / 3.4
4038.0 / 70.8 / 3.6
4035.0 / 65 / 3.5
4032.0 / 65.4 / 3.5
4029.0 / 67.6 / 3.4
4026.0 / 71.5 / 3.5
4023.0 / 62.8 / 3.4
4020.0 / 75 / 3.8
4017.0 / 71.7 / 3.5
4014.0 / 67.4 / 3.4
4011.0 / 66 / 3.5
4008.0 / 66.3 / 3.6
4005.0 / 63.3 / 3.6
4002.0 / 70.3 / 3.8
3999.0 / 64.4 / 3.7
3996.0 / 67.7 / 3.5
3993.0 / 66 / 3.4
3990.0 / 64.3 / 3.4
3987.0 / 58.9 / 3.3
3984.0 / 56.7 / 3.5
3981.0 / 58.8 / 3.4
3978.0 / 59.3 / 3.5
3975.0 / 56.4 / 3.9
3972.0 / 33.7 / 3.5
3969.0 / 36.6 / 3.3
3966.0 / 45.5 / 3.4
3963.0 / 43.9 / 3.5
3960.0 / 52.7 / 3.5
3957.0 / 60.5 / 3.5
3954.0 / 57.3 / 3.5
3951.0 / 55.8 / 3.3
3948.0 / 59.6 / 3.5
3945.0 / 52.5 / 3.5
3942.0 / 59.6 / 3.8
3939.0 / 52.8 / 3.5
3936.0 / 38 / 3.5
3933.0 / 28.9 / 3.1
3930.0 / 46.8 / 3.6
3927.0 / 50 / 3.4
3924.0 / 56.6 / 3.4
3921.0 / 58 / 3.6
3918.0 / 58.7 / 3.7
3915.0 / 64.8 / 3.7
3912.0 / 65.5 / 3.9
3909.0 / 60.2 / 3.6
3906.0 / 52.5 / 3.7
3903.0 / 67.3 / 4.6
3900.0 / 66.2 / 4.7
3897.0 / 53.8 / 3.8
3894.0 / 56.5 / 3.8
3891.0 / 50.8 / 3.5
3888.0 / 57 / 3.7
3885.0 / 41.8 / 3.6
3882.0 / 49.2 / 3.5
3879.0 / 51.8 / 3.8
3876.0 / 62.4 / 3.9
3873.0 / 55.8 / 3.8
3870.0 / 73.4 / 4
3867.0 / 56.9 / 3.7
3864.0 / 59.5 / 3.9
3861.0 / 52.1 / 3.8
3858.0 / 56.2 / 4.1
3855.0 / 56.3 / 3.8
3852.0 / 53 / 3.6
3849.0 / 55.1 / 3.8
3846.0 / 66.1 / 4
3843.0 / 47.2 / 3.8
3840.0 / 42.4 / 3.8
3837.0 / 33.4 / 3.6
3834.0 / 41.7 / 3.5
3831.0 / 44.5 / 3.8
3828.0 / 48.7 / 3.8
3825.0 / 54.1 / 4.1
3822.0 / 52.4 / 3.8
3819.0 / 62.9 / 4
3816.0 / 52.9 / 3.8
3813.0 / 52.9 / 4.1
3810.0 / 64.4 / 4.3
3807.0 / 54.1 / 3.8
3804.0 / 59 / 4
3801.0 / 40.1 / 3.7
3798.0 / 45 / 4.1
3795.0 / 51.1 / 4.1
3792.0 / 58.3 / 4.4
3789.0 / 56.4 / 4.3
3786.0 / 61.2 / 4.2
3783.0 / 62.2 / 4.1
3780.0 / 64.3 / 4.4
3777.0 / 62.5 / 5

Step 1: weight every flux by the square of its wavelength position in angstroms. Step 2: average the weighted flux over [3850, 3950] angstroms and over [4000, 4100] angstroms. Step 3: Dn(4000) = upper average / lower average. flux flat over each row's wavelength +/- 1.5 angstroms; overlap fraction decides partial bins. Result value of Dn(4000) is 1.33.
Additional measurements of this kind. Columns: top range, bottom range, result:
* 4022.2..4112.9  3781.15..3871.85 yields 1.42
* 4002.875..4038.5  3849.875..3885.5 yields 1.30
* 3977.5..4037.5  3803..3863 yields 1.37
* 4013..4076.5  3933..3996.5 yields 1.32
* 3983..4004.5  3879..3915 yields 1.19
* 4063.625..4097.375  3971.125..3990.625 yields 1.28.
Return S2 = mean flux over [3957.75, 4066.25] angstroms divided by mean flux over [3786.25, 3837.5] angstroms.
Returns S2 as 1.21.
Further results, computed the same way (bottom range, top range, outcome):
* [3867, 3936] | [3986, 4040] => 1.21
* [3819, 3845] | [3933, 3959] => 1.13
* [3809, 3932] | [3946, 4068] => 1.14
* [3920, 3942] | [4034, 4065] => 1.42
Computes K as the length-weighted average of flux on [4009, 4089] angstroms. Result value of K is 68.2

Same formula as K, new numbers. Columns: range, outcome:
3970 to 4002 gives 58.8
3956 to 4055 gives 62.3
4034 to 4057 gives 68.8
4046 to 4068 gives 66.9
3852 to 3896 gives 55.6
